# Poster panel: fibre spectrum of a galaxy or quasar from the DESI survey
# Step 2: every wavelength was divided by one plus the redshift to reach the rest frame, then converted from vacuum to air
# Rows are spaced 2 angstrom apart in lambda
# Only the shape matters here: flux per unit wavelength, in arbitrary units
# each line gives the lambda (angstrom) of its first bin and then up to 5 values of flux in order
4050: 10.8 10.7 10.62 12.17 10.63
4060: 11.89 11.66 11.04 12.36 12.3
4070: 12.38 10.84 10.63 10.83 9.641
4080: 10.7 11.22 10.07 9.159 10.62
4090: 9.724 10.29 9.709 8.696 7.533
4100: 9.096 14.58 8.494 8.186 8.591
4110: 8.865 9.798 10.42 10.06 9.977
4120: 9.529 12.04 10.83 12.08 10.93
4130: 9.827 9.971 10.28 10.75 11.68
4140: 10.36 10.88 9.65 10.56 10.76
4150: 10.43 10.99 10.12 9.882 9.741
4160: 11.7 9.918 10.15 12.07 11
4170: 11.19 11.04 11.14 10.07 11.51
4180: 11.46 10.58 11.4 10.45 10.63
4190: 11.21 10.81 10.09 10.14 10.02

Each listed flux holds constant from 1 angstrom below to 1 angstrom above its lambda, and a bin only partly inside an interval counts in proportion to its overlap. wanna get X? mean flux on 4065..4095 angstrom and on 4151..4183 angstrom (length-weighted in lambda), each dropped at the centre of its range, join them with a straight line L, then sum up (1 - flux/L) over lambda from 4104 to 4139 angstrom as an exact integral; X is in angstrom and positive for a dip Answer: 1.8 angstrom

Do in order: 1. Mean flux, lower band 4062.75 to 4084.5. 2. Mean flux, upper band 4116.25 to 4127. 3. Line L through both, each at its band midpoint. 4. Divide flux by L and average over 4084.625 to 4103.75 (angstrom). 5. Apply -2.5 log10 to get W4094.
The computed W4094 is 0.12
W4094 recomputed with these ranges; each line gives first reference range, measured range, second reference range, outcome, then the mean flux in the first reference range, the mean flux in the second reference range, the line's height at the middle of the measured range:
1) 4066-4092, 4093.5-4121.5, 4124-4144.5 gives 0.12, 10.7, 10.7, 10.7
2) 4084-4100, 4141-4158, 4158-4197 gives 0.00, 9.41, 10.8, 10.4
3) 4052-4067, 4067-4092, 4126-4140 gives 0.06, 11.4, 10.7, 11.2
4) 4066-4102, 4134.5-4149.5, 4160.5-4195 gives 0.00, 10.4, 10.9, 10.7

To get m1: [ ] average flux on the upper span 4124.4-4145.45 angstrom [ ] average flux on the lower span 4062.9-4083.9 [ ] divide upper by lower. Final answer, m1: 0.95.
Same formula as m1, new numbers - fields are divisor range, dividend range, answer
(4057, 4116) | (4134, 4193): 1.04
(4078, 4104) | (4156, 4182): 1.08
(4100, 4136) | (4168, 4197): 1.06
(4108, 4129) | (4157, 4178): 1.05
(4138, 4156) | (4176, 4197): 1.03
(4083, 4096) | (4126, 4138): 1.08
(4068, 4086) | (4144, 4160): 0.96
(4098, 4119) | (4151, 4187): 1.11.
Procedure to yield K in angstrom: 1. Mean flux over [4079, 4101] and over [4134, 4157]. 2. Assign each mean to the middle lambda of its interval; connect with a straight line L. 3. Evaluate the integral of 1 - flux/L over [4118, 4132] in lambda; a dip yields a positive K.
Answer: -0.7 angstrom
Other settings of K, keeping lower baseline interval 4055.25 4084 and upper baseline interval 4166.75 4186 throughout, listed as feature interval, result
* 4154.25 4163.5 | 0.6 angstrom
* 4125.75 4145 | 0.9 angstrom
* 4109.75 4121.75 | 1.3 angstrom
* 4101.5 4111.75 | 1.5 angstrom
